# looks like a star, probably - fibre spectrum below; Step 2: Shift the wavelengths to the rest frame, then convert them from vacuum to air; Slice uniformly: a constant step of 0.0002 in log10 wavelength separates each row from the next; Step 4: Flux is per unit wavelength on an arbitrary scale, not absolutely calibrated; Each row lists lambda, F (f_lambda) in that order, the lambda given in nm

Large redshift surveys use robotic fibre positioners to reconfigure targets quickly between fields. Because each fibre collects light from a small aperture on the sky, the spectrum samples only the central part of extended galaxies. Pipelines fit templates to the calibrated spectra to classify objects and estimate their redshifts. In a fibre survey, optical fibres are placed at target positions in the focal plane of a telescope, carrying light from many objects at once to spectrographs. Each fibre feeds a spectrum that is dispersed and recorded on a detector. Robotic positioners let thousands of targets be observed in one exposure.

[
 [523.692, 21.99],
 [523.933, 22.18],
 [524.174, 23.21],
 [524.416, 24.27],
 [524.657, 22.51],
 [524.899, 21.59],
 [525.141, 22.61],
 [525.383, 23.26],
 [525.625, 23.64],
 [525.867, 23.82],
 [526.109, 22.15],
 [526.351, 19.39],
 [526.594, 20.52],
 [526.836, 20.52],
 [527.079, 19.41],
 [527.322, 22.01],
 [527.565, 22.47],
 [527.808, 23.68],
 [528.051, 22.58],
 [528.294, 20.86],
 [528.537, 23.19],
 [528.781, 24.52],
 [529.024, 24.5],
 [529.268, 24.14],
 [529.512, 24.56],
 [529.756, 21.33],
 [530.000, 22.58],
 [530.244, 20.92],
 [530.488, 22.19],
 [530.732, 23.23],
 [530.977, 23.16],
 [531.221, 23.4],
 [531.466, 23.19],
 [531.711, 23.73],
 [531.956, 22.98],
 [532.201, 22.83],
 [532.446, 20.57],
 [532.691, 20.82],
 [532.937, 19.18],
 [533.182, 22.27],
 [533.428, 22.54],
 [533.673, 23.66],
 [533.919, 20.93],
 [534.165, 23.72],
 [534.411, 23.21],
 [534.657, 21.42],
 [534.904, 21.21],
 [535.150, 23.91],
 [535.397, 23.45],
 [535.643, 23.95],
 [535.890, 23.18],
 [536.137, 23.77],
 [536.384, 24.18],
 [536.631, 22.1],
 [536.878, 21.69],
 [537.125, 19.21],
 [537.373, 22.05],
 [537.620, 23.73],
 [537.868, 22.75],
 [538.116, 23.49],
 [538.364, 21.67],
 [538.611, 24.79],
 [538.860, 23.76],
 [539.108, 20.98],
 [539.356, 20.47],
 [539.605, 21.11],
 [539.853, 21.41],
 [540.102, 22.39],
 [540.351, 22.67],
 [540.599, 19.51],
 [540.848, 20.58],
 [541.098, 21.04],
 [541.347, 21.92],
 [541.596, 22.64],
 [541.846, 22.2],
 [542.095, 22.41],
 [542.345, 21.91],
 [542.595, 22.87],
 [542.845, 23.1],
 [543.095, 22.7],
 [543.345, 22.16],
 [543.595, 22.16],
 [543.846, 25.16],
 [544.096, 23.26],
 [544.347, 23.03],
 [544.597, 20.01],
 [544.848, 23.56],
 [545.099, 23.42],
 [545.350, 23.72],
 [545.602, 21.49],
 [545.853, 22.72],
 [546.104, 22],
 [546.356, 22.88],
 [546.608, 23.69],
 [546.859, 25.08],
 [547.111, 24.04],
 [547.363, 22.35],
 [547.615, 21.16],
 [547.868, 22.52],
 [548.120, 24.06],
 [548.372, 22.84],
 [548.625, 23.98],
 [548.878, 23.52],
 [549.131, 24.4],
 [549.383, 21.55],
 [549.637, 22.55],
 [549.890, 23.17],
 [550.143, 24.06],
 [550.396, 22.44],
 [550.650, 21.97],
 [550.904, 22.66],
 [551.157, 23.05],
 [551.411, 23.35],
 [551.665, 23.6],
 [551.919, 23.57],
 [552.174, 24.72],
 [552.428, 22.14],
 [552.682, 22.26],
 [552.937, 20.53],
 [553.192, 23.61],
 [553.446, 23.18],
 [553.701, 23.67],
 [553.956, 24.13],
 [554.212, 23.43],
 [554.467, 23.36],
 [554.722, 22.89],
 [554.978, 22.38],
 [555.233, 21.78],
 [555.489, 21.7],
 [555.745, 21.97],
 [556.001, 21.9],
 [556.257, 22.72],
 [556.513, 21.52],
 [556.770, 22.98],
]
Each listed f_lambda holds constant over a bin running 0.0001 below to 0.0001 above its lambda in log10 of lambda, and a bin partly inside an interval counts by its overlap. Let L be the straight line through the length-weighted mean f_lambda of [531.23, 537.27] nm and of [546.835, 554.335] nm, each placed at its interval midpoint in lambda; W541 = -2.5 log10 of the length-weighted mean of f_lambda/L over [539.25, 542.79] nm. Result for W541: 0.05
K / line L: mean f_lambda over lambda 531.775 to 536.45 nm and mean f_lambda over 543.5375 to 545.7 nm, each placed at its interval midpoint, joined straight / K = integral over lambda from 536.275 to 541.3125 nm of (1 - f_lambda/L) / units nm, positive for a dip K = 0.16 nm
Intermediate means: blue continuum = 22.5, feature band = 22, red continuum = 22.9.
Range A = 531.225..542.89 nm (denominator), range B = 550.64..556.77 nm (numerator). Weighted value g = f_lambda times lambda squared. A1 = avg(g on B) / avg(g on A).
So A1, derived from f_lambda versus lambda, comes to 1.09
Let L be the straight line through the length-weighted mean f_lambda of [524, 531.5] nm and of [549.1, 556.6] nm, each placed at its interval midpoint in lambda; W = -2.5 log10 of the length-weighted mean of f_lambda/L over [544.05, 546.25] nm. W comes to 0.01 mag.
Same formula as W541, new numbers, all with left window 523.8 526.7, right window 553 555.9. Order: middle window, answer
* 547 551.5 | -0.01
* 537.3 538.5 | -0.01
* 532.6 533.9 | 0.04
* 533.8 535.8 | -0.01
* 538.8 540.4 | 0.05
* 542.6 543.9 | -0.01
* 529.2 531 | -0.01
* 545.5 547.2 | -0.02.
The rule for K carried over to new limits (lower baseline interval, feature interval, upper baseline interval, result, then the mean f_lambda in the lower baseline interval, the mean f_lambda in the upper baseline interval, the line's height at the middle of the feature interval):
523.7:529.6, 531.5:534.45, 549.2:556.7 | 0.05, 22.5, 22.8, 22.6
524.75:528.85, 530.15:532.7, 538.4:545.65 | -0.04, 22.1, 22.3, 22.2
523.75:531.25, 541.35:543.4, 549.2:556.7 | 0.02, 22.5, 22.8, 22.7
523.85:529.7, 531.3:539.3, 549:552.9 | 0.07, 22.6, 23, 22.7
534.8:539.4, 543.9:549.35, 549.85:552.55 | -0.01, 22.7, 23.2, 23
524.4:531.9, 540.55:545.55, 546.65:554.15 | 0.12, 22.6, 23.1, 22.9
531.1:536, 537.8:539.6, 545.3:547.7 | 0.02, 22.5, 22.9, 22.7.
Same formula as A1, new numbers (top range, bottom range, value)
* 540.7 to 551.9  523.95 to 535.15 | 1.08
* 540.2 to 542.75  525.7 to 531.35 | 1.02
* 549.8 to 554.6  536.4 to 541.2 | 1.11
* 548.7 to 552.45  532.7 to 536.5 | 1.08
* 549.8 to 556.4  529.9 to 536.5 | 1.09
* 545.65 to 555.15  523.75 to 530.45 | 1.12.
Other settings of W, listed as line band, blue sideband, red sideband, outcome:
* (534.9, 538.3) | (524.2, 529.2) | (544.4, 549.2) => 0.00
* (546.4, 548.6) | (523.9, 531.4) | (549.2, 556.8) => -0.02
